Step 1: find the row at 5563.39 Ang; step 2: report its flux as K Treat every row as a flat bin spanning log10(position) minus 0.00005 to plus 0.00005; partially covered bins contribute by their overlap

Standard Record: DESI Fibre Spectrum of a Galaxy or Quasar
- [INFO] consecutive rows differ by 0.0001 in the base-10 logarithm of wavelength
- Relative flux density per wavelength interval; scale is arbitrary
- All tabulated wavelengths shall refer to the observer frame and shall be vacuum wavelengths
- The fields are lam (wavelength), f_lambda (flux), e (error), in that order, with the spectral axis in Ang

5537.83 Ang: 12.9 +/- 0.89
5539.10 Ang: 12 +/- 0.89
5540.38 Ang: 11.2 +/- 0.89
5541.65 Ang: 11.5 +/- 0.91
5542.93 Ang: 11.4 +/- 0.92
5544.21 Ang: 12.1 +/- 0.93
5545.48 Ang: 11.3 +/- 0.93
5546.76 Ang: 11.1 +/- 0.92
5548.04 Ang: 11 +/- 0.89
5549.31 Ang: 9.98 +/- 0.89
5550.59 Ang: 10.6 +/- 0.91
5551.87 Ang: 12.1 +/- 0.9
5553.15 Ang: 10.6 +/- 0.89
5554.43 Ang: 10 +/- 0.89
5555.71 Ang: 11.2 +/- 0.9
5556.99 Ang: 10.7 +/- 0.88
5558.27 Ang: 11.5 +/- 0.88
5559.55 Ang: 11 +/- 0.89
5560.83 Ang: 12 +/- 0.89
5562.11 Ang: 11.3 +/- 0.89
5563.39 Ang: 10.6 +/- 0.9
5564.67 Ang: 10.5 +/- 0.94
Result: 10.6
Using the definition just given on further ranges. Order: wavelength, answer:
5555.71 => 11.2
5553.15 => 10.6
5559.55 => 11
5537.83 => 12.9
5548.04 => 11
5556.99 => 10.7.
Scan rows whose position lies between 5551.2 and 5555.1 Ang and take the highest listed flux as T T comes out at 12.1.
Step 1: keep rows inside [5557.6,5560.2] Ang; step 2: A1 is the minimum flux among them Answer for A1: 11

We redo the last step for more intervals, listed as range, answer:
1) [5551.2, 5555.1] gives 10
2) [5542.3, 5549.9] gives 9.98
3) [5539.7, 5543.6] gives 11.2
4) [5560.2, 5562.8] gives 11.3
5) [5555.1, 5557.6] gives 10.7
